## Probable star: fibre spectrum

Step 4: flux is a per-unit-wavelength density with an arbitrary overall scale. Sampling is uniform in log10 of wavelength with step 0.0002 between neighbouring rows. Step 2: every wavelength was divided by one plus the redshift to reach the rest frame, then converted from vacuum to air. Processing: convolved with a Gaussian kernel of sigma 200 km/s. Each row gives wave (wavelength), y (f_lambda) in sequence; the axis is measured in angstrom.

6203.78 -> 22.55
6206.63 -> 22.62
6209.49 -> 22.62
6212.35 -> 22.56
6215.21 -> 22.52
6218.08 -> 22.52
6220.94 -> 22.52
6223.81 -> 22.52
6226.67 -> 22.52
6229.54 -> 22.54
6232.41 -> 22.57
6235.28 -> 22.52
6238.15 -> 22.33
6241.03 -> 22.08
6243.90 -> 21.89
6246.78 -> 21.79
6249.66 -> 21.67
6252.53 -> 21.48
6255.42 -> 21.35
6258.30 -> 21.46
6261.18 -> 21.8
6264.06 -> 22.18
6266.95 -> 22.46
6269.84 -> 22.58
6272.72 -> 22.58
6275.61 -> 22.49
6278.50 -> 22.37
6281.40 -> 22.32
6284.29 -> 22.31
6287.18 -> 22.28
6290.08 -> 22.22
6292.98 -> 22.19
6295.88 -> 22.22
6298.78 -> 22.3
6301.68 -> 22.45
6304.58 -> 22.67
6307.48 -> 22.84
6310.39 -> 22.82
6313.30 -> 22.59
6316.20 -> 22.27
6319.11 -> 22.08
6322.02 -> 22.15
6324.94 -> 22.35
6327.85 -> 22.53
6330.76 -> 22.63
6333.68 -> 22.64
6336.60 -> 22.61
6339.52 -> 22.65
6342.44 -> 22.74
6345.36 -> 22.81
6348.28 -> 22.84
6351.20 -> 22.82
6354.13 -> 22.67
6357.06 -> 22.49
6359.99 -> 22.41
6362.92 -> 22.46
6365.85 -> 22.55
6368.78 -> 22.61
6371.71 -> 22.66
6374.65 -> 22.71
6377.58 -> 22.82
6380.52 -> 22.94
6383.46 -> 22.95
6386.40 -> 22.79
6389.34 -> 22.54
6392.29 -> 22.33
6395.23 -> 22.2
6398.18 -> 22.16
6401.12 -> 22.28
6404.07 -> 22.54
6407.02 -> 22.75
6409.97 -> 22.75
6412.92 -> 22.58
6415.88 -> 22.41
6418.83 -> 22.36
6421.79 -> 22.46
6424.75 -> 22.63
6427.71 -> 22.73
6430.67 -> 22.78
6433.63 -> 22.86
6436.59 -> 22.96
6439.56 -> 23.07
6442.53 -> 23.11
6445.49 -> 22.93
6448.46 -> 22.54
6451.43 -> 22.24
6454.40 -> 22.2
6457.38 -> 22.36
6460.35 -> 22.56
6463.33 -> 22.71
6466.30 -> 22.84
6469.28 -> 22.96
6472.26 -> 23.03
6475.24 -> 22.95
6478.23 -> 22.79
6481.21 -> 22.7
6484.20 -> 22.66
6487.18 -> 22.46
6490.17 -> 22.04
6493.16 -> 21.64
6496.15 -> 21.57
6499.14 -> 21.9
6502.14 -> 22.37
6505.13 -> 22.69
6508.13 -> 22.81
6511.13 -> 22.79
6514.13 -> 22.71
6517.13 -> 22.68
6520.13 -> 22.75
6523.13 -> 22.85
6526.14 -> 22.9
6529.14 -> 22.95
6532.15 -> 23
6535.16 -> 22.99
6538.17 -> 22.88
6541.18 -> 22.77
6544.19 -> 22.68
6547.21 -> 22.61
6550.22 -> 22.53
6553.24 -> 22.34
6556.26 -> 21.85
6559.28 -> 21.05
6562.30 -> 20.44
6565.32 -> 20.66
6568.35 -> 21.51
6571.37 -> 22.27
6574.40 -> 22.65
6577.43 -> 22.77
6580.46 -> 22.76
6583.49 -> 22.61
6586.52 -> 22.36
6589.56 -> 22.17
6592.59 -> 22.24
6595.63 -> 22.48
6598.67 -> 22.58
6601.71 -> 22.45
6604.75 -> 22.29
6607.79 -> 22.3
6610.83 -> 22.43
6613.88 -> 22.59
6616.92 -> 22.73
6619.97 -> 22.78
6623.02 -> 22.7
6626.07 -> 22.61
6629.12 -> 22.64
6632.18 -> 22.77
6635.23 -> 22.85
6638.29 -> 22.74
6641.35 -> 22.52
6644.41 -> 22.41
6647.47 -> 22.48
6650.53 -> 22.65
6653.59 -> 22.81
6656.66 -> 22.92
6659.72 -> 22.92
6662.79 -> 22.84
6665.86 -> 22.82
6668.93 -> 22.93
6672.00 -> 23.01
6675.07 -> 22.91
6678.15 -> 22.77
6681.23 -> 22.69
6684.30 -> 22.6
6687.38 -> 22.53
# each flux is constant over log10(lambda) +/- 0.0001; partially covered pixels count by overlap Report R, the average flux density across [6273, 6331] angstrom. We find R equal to 22.4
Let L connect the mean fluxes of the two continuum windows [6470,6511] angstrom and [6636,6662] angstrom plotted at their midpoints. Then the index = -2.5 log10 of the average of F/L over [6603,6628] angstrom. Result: 0.004 mag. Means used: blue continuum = 22.4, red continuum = 22.7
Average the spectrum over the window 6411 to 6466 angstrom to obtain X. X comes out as 22.6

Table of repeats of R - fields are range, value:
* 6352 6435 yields 22.6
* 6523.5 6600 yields 22.3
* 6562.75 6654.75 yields 22.4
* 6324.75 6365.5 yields 22.6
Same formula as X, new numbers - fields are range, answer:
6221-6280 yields 22.2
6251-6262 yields 21.5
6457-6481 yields 22.8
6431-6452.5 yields 22.8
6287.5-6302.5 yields 22.3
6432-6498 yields 22.6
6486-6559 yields 22.5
